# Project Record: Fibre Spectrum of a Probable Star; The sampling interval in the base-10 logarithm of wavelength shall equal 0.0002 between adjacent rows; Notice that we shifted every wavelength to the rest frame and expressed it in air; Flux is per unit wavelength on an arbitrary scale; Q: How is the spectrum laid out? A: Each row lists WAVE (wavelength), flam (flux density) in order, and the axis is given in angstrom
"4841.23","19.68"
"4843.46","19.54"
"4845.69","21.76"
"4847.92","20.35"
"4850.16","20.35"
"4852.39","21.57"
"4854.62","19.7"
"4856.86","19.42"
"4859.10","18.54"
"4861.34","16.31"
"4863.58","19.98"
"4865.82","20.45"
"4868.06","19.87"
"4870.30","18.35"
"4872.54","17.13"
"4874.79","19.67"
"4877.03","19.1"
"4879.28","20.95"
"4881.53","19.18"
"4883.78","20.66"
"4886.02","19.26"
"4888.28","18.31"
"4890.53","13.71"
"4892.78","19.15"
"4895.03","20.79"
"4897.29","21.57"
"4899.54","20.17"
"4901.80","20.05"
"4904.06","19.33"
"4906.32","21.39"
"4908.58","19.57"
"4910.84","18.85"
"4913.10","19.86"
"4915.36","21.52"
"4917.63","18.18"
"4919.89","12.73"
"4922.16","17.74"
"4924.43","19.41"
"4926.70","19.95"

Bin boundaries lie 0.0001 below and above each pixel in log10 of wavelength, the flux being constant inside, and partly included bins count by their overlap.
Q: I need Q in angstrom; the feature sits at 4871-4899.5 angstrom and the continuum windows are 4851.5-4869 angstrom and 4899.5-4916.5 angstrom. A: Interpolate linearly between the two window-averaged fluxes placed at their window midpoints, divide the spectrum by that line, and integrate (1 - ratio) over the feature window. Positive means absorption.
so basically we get 0.9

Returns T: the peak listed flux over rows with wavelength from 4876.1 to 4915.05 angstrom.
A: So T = 21.57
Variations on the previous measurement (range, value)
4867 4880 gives 20.95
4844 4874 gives 21.76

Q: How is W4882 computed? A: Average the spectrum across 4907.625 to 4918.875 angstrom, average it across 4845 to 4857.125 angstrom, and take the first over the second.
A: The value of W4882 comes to 1.0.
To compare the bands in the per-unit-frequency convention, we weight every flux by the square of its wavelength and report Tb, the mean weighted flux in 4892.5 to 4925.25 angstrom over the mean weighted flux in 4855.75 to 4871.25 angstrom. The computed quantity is 1.0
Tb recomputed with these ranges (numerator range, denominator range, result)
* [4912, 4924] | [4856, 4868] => 0.97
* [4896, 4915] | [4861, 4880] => 1.07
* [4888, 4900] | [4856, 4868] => 1.01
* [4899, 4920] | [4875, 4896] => 1.03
